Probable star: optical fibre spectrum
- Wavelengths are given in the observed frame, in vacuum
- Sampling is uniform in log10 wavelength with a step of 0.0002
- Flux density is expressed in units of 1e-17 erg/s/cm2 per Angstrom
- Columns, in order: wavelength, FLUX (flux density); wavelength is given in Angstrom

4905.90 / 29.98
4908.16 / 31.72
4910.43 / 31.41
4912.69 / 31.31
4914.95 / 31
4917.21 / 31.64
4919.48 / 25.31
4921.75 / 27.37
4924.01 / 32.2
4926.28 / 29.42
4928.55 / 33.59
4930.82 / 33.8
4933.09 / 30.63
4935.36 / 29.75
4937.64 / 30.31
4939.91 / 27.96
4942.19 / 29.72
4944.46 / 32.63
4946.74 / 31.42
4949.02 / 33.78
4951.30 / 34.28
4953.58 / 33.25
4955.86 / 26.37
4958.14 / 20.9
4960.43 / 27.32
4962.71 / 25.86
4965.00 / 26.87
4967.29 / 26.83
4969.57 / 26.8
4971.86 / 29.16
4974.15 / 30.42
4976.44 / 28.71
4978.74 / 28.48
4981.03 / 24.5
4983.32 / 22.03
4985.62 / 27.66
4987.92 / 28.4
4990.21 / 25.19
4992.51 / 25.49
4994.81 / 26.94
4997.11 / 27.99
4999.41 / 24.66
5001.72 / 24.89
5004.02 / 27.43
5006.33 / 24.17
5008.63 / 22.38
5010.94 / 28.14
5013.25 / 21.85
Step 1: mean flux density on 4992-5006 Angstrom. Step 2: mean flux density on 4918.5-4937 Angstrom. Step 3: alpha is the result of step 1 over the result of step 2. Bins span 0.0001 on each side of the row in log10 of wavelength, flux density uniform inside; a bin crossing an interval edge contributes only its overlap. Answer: 0.86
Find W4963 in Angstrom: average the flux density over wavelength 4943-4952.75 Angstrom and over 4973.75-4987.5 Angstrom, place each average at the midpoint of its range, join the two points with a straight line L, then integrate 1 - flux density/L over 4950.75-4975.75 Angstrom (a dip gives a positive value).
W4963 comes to 1.8 Angstrom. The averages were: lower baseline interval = 32.9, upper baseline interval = 26.8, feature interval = 27.9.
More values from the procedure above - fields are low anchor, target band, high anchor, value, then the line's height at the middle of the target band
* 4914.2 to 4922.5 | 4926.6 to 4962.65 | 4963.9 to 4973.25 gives -2.7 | 28.1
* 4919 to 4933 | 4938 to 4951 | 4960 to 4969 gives -1.2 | 28.7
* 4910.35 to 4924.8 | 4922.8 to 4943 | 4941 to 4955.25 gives 0.2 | 31.1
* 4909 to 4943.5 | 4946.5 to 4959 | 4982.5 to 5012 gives -0.6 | 28.7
